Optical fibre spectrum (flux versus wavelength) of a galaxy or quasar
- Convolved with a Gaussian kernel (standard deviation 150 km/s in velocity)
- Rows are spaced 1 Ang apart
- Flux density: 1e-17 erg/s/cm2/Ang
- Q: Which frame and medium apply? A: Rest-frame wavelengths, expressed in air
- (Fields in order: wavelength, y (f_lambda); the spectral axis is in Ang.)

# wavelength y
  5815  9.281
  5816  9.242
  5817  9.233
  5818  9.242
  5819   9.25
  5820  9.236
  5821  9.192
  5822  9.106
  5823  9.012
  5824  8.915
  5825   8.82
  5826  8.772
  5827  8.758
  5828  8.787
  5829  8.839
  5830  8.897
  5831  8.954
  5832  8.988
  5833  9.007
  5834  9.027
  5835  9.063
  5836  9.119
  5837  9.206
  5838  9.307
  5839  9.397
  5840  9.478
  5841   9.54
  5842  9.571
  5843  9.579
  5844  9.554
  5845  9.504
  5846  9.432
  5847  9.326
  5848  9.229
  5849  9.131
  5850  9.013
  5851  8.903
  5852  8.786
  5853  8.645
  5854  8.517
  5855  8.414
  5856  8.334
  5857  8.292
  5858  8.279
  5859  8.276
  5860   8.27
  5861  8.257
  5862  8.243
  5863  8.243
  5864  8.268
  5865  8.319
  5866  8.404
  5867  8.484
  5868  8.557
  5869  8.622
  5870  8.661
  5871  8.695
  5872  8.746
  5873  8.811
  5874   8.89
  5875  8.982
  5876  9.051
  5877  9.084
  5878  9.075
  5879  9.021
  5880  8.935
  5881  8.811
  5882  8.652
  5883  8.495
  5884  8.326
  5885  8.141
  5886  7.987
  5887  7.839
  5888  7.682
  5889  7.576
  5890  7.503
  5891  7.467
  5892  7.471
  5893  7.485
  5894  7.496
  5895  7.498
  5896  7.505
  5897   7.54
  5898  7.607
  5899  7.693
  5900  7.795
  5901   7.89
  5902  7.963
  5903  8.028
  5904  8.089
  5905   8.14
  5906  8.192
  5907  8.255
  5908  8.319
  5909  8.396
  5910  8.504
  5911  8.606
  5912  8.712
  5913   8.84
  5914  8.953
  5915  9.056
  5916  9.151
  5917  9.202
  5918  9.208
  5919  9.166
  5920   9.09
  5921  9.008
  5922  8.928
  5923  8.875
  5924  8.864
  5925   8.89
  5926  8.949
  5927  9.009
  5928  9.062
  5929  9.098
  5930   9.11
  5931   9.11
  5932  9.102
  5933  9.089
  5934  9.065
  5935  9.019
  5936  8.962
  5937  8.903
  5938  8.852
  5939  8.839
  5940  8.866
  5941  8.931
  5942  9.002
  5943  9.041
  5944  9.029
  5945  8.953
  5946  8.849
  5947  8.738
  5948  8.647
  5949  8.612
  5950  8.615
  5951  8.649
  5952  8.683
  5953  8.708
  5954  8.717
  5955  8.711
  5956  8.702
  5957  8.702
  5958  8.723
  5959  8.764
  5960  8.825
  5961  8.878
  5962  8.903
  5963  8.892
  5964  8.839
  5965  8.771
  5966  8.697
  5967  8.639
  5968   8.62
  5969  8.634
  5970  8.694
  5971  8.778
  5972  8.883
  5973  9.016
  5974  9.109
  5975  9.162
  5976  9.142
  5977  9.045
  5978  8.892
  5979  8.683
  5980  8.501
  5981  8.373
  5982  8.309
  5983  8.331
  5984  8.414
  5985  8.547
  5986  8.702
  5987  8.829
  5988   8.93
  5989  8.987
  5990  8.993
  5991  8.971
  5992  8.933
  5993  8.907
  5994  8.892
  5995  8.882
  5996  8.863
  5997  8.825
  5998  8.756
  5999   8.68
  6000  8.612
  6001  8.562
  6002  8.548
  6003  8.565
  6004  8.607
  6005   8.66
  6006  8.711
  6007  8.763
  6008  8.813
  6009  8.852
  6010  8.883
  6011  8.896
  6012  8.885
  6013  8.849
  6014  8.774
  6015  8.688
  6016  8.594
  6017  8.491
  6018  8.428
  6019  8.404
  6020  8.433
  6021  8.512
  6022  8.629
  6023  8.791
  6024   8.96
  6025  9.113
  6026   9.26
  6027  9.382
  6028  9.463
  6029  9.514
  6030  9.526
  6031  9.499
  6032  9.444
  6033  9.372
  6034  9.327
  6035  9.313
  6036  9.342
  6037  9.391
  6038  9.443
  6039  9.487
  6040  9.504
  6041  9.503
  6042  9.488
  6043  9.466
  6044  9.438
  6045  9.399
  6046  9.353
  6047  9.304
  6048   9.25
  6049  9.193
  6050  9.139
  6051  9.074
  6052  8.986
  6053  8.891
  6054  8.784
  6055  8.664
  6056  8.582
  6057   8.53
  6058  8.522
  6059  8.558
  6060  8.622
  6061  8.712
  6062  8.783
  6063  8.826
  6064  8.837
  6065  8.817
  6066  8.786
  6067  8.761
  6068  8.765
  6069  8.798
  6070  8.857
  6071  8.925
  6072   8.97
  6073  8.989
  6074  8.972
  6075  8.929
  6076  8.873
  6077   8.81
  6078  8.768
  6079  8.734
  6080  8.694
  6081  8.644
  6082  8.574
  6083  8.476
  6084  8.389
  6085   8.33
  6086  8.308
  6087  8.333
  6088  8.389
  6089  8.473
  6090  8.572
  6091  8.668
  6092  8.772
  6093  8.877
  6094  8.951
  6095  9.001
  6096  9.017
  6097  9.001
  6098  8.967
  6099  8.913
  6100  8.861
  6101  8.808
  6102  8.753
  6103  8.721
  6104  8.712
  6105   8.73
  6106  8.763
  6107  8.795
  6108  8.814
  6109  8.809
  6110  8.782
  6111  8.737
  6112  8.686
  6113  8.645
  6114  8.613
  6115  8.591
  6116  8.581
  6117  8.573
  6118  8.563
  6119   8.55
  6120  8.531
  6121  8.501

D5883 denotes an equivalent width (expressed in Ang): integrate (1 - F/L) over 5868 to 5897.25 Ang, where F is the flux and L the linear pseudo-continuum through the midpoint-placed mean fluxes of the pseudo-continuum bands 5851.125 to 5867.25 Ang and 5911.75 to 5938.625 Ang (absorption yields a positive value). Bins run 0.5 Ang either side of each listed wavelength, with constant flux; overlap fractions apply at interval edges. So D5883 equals 1.1 Ang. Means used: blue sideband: 8.39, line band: 8.29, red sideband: 9.01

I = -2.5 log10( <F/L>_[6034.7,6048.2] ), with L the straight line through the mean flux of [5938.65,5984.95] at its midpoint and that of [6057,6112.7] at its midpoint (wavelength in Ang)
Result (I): -0.08 mag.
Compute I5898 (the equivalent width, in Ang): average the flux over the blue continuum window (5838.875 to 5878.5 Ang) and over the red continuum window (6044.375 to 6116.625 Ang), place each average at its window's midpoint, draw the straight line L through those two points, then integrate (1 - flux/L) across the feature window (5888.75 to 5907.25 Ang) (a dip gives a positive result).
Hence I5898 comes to 2.2 Ang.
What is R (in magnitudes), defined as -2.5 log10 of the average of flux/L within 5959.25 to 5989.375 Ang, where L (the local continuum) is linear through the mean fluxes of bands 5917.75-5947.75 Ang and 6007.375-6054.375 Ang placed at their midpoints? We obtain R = 0.03 mag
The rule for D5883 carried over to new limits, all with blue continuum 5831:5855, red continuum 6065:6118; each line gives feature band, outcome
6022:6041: -1.0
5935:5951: 0.2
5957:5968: 0.2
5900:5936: 1.1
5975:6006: 0.6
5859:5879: 1.1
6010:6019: 0.2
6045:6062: -0.2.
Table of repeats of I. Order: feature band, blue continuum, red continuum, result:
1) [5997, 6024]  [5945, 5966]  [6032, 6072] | 0.030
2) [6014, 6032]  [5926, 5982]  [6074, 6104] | -0.019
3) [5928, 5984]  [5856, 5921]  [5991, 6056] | -0.018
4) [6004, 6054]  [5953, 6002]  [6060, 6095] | -0.040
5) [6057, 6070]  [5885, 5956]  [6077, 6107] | -0.007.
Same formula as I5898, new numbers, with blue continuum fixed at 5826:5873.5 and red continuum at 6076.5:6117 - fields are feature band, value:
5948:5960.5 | 0.12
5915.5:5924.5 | -0.26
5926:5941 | -0.35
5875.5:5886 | 0.12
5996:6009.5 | 0.09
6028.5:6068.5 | -1.73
